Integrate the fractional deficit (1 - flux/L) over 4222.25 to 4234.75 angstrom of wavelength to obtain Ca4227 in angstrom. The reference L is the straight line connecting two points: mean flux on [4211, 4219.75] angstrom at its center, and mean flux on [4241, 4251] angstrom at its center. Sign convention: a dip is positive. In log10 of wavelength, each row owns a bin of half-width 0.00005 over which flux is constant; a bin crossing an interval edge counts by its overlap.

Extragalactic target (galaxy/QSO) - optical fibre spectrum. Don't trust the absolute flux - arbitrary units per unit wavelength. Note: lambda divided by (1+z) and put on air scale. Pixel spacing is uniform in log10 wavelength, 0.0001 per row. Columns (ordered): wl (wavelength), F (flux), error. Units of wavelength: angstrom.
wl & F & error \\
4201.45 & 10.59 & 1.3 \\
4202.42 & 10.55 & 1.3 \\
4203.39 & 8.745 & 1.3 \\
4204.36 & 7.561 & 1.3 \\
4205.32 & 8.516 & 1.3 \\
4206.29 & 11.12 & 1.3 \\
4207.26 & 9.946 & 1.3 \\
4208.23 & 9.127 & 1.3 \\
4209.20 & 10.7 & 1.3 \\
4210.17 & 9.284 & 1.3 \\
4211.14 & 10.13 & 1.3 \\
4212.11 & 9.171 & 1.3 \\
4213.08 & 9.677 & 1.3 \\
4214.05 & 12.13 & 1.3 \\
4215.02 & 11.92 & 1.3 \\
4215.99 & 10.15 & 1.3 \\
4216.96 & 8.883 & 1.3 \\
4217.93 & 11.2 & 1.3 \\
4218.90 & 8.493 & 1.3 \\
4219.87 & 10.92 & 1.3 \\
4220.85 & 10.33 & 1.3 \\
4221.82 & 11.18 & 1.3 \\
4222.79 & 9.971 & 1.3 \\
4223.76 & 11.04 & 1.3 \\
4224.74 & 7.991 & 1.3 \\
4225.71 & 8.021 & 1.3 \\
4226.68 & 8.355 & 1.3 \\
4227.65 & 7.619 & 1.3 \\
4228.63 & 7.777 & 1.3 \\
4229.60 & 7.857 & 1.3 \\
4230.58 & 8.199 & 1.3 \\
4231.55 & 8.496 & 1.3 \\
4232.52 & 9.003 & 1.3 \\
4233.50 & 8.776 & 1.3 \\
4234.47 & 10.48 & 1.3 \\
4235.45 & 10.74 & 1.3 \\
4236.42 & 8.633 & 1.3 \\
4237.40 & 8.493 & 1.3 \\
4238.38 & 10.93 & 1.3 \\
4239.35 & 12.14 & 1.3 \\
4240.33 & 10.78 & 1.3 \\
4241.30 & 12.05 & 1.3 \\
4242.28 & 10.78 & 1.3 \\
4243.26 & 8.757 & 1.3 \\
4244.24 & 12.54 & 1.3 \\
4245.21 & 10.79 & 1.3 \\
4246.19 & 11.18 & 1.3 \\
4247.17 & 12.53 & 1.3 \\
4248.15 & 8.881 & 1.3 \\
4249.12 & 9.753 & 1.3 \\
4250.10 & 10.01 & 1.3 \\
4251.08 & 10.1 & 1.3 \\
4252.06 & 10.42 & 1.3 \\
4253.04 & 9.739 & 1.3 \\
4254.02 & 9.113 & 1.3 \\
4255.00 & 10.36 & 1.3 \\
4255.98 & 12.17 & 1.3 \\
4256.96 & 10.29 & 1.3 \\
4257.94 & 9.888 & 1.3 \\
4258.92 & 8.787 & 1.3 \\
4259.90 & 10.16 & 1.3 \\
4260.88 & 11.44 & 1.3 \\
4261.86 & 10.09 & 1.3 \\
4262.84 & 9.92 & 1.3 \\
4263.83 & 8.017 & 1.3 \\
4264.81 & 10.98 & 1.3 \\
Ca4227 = 2.0 angstrom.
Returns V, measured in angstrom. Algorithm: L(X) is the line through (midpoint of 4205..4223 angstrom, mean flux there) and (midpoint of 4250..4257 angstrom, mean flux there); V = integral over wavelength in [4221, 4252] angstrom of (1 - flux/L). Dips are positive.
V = 1.3 angstrom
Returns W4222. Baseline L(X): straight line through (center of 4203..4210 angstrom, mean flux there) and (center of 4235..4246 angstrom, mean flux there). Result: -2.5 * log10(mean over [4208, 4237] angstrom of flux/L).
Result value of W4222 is 0.04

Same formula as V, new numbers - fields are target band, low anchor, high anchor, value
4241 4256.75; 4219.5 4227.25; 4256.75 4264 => -1.2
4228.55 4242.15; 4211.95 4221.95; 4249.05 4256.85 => 0.8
